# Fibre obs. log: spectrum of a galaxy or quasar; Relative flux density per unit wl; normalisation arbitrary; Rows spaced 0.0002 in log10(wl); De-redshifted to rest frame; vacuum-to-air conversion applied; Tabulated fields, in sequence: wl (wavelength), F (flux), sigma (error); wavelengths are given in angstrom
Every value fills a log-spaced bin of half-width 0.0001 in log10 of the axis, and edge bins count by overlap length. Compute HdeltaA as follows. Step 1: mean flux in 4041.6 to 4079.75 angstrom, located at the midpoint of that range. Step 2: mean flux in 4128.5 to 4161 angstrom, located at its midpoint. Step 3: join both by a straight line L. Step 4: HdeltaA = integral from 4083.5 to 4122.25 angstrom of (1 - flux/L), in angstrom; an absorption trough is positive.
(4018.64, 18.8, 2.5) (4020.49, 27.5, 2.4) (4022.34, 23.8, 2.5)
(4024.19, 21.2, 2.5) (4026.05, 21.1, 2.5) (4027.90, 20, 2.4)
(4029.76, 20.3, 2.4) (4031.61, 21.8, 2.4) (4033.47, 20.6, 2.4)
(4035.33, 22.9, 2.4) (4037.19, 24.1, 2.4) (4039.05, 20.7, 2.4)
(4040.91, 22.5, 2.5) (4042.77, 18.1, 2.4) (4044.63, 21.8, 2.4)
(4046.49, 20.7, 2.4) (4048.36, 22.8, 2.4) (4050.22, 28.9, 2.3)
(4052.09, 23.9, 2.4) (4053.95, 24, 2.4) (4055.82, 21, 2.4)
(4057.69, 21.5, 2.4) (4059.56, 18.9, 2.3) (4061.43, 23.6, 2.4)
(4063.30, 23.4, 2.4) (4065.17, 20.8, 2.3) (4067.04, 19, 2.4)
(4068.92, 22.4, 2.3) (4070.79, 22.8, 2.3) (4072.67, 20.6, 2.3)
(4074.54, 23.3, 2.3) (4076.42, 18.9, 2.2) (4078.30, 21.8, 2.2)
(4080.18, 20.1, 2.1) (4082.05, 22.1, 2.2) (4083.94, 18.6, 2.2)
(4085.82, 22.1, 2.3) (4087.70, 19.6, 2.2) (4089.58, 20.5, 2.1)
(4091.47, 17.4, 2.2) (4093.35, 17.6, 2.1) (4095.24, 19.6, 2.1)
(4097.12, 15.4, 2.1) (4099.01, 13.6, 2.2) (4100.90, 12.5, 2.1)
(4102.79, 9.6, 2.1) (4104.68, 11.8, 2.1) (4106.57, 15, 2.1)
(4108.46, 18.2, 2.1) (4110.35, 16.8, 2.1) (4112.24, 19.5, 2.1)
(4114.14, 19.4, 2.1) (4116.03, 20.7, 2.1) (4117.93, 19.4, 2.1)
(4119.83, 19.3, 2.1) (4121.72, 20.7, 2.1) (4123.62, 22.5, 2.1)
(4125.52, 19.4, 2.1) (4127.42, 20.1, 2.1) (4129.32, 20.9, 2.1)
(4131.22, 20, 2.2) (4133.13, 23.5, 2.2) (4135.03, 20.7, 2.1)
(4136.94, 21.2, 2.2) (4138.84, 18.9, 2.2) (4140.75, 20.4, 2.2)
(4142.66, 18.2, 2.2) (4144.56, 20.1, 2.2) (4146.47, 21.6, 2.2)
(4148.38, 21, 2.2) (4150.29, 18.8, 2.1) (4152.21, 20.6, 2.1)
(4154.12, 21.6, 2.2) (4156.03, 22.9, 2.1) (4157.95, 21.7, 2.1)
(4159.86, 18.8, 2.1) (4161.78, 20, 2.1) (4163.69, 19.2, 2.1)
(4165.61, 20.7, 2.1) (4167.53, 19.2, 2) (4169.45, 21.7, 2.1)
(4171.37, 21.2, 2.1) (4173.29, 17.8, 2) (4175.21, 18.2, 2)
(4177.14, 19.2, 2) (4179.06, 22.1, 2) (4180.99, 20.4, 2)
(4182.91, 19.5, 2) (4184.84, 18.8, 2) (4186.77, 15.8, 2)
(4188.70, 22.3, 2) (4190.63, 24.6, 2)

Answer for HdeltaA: 6.95 angstrom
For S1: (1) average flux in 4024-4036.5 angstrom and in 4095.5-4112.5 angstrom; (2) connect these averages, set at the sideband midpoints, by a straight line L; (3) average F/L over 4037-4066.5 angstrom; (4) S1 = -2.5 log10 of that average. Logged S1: -0.15 mag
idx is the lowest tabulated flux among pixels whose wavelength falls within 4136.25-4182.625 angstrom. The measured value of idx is 17.8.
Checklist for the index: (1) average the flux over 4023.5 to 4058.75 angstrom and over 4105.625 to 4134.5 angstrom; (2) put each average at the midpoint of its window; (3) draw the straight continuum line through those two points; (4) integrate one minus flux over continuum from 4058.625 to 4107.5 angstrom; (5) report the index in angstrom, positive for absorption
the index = 4.6 angstrom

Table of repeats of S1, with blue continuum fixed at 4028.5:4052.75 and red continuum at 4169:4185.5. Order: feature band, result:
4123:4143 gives 0.00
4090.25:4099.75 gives 0.25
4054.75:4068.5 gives 0.03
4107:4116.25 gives 0.13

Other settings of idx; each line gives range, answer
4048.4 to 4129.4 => 9.6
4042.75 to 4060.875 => 18.1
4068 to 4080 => 18.9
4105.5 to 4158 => 15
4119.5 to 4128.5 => 19.3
